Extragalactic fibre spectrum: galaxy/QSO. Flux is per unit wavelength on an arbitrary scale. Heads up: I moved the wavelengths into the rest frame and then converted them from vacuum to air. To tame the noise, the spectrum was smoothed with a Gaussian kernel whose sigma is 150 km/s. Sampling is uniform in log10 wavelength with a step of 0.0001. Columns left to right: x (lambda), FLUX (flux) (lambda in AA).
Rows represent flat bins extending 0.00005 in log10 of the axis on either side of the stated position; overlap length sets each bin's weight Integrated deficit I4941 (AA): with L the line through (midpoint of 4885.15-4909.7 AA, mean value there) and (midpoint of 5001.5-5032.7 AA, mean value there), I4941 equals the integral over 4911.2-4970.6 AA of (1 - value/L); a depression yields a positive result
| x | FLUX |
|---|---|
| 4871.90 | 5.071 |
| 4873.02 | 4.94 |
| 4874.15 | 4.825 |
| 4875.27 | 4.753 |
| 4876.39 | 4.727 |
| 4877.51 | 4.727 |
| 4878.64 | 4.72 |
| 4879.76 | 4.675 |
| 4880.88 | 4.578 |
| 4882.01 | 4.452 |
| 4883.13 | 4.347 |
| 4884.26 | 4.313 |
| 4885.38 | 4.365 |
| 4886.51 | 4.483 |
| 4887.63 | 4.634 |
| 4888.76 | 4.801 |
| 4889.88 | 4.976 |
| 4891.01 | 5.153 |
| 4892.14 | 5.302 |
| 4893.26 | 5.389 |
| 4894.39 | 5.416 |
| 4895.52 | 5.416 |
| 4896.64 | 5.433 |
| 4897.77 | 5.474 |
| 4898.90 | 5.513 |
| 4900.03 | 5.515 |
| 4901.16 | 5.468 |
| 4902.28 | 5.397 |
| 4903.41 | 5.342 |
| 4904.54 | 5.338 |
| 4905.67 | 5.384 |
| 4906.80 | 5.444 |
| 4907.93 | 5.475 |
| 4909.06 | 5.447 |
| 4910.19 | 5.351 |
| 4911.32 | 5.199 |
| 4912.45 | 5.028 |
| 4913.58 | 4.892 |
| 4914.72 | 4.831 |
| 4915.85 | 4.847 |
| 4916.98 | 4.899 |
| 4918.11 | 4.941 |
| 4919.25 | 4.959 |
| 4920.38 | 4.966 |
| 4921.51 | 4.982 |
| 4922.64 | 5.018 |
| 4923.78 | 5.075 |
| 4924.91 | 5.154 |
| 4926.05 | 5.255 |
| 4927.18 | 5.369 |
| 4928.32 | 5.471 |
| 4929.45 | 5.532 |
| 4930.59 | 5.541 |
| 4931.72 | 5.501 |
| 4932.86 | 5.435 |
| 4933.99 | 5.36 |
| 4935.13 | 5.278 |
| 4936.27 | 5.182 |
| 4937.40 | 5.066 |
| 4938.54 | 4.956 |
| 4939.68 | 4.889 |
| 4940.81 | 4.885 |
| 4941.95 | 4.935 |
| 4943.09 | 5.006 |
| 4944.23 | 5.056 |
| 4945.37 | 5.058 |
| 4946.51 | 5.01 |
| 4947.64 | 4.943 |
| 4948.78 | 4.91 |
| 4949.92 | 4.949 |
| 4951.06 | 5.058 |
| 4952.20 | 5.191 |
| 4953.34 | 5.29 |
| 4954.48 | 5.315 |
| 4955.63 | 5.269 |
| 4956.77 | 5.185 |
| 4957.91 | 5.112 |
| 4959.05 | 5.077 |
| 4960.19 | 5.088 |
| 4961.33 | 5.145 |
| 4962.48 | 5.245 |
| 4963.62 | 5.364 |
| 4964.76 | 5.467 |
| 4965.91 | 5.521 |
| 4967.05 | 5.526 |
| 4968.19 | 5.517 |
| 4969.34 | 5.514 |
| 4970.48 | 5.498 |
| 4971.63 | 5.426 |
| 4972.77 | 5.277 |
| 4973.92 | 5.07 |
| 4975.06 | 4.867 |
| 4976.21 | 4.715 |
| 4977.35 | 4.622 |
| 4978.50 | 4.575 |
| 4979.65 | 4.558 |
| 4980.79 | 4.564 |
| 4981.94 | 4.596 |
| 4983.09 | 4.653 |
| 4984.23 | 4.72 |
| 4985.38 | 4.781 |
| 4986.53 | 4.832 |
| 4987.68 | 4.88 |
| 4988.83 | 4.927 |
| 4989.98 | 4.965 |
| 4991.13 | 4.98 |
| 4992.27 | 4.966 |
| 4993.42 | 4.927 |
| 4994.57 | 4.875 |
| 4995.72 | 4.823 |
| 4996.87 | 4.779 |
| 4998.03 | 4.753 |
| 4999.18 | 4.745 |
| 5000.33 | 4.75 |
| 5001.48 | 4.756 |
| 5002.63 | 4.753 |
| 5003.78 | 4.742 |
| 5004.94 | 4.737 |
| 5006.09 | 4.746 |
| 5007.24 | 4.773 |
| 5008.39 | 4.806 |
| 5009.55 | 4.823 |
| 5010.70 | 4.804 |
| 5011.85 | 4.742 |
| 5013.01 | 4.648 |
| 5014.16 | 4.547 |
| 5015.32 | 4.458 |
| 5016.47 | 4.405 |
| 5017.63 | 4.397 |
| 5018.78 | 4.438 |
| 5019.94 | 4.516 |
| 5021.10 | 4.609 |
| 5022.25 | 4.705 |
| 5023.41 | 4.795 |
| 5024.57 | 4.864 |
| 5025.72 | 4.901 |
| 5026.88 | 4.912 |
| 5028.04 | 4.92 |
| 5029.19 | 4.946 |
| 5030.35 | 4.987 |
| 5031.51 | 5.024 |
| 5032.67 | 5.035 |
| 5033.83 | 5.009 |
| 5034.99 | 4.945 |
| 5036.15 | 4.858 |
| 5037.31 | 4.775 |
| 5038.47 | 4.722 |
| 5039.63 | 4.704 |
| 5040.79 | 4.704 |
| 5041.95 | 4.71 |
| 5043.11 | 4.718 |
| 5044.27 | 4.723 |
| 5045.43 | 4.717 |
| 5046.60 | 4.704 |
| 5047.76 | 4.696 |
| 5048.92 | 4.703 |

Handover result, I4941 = -1.2 AA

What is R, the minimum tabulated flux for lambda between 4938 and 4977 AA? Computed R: 4.715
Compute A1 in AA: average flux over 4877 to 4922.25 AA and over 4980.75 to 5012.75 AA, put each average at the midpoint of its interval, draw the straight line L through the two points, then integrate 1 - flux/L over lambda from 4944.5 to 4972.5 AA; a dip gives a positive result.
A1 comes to -2.0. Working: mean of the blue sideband 5.05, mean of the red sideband 4.79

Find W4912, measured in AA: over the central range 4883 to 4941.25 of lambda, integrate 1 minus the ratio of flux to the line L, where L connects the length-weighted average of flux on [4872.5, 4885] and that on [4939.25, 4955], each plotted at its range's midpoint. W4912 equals -3.9 AA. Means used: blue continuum 4.64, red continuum 5.04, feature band 5.15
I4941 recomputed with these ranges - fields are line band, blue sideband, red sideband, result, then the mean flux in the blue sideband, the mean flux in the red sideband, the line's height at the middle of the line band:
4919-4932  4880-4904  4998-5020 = -0.8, 5.03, 4.67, 4.93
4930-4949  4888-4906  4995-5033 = 0.0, 5.32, 4.74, 5.11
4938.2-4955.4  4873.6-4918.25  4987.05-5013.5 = -0.4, 5.03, 4.81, 4.93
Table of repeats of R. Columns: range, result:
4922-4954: 4.885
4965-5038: 4.397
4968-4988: 4.558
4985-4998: 4.779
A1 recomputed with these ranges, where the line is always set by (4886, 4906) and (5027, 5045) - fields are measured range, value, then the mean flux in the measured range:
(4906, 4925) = 0.38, 5.09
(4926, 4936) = -0.52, 5.42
